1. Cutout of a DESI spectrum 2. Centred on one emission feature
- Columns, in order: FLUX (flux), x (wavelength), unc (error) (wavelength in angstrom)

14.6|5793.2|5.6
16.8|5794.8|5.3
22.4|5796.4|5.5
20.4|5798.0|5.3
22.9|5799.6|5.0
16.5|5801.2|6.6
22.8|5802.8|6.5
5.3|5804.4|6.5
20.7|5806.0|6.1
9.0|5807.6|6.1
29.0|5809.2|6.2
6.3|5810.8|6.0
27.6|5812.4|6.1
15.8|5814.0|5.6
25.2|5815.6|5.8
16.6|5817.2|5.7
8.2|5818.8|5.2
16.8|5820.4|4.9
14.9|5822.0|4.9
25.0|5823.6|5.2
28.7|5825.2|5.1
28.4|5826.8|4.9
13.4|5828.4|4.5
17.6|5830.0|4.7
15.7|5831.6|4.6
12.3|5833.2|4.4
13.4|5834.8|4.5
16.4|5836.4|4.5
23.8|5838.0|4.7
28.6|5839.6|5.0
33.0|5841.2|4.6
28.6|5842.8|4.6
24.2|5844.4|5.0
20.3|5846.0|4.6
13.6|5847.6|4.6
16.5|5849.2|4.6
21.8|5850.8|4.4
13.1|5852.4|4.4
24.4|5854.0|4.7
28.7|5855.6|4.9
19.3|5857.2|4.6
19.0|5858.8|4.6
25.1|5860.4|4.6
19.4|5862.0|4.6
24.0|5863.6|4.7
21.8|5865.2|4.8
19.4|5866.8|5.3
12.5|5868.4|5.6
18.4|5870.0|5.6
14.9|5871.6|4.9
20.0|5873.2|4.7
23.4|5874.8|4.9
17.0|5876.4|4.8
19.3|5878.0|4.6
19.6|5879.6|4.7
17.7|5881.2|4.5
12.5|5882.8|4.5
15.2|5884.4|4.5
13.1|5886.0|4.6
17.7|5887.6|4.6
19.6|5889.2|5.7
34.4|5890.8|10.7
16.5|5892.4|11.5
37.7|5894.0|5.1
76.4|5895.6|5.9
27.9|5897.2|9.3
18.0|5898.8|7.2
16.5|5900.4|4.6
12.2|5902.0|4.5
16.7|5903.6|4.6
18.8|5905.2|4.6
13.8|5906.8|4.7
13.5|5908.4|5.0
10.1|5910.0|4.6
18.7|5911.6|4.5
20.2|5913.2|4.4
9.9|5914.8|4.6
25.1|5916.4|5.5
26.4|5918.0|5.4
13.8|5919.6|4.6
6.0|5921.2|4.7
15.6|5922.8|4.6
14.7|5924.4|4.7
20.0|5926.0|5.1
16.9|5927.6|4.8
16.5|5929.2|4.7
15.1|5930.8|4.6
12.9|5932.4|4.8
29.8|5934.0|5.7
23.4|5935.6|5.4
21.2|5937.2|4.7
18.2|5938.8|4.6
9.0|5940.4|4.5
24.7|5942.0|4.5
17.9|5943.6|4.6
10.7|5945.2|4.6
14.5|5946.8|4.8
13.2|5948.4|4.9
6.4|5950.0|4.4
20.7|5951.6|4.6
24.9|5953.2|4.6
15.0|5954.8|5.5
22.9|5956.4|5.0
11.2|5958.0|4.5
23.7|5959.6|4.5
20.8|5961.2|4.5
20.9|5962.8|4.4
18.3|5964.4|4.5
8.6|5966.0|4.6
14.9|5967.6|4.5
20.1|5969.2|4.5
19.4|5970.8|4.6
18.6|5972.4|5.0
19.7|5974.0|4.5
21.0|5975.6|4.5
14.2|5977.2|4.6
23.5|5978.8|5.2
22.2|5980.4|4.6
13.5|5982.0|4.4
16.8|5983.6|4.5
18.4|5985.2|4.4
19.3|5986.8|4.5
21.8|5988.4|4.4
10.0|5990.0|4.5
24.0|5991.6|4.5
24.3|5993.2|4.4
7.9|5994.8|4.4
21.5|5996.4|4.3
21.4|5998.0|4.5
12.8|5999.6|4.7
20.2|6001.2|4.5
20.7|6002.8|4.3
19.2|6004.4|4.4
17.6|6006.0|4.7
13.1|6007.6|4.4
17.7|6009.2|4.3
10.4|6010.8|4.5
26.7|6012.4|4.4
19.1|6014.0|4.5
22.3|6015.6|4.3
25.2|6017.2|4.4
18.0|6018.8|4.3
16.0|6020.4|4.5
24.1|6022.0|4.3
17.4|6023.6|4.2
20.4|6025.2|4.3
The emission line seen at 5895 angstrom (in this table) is H-beta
